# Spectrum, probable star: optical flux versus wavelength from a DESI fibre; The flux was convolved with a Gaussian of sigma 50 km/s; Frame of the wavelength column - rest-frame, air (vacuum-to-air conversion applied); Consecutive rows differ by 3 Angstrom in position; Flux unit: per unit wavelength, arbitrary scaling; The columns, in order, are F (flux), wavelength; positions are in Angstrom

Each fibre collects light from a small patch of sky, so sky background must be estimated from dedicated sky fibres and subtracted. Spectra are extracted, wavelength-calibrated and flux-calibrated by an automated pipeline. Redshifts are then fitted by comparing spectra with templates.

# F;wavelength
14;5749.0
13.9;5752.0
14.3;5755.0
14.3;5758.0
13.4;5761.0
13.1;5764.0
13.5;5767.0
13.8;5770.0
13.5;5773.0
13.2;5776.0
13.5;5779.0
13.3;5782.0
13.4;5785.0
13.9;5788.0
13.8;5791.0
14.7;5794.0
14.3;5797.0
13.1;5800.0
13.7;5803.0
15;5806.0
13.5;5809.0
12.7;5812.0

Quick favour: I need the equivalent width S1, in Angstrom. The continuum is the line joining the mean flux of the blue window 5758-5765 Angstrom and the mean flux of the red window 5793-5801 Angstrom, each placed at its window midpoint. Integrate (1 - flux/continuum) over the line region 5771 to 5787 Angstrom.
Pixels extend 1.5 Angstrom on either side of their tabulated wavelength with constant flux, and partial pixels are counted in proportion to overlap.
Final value 0.4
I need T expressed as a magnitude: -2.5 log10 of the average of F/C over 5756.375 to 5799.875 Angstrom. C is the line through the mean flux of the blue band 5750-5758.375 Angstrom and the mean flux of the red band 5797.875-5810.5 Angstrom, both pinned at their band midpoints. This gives 0.03 mag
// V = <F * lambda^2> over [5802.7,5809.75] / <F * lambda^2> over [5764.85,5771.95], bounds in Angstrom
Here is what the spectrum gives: 1.1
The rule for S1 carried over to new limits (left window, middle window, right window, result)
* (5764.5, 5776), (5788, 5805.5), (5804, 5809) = 0.24 Angstrom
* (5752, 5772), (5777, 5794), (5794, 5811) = 0.24 Angstrom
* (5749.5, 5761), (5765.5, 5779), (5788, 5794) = 0.53 Angstrom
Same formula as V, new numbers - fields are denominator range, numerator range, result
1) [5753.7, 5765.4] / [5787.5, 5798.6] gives 1.04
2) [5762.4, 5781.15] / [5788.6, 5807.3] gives 1.06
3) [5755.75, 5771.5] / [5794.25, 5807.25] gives 1.04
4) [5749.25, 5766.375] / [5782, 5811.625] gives 1.02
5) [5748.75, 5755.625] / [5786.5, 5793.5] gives 1.01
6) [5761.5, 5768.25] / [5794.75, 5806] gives 1.06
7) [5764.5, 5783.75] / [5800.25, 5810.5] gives 1.05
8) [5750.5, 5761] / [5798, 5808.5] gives 1.01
